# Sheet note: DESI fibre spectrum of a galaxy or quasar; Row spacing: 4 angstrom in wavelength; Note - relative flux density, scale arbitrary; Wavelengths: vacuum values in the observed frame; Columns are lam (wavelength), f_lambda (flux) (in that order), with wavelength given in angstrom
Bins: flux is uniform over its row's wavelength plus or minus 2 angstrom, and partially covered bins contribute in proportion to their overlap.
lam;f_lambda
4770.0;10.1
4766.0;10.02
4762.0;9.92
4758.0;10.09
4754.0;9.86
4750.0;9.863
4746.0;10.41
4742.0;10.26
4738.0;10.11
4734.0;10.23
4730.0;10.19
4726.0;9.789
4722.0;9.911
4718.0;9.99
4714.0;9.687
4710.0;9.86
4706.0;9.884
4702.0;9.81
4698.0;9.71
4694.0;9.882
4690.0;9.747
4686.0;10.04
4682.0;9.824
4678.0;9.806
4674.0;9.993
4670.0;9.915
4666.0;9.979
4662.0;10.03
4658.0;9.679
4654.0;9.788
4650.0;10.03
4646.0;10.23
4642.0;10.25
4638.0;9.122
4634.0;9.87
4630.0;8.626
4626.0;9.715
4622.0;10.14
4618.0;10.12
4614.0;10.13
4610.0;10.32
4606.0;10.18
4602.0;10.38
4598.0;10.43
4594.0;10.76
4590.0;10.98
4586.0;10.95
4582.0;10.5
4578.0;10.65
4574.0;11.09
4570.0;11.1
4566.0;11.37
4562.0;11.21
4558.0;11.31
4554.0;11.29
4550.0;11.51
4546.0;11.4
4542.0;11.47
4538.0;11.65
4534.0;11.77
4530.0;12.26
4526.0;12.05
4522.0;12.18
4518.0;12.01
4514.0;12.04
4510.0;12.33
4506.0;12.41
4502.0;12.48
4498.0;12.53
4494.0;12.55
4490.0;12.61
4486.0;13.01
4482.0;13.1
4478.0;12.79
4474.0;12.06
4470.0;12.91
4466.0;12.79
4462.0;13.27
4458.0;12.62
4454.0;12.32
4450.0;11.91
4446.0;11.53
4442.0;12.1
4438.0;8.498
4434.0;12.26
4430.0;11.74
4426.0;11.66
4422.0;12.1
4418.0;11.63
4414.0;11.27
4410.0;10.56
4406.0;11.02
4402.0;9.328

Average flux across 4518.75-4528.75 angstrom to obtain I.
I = 12.1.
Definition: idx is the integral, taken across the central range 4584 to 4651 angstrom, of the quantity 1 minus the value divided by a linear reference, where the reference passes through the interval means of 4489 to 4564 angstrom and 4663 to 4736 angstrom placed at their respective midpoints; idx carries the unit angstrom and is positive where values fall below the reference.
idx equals 4.6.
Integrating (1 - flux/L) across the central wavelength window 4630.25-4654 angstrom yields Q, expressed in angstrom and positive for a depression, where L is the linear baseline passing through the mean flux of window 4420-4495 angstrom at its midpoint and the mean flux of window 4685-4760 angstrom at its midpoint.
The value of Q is 1.9 angstrom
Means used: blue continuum 12.2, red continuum 9.96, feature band 9.8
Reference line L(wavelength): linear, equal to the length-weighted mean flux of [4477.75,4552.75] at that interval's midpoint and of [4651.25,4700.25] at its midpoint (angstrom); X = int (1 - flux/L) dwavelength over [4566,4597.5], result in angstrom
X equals 1.0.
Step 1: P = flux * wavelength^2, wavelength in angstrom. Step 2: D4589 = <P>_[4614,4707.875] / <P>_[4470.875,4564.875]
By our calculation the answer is 0.9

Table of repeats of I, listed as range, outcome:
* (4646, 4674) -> 9.93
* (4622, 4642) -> 9.51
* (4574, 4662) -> 10.2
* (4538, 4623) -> 10.9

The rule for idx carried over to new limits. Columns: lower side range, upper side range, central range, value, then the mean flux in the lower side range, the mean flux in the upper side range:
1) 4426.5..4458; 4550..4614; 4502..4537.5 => -3.1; 11.6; 10.8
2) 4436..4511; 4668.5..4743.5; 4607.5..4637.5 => 2.7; 12.3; 9.93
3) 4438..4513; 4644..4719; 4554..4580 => 0.4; 12.4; 9.89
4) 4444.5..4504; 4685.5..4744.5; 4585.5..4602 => 0.8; 12.6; 9.94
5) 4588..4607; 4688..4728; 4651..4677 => 0.6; 10.6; 9.83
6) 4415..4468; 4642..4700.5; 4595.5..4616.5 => 0.3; 11.9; 9.91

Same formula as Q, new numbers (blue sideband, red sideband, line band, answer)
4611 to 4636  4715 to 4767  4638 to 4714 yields 0.1 angstrom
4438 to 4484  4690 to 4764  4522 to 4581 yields 0.4 angstrom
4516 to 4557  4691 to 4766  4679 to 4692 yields 0.6 angstrom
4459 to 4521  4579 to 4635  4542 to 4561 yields 0.0 angstrom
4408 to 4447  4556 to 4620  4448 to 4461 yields -1.3 angstrom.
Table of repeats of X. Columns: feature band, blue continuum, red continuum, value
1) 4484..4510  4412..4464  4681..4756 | -2.7 angstrom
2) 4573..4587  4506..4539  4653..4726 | 0.7 angstrom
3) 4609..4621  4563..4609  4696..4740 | 0.5 angstrom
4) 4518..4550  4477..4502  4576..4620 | 0.0 angstrom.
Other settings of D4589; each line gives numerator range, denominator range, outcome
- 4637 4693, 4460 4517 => 0.85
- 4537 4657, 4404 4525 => 0.92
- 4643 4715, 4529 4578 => 0.92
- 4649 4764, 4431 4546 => 0.90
